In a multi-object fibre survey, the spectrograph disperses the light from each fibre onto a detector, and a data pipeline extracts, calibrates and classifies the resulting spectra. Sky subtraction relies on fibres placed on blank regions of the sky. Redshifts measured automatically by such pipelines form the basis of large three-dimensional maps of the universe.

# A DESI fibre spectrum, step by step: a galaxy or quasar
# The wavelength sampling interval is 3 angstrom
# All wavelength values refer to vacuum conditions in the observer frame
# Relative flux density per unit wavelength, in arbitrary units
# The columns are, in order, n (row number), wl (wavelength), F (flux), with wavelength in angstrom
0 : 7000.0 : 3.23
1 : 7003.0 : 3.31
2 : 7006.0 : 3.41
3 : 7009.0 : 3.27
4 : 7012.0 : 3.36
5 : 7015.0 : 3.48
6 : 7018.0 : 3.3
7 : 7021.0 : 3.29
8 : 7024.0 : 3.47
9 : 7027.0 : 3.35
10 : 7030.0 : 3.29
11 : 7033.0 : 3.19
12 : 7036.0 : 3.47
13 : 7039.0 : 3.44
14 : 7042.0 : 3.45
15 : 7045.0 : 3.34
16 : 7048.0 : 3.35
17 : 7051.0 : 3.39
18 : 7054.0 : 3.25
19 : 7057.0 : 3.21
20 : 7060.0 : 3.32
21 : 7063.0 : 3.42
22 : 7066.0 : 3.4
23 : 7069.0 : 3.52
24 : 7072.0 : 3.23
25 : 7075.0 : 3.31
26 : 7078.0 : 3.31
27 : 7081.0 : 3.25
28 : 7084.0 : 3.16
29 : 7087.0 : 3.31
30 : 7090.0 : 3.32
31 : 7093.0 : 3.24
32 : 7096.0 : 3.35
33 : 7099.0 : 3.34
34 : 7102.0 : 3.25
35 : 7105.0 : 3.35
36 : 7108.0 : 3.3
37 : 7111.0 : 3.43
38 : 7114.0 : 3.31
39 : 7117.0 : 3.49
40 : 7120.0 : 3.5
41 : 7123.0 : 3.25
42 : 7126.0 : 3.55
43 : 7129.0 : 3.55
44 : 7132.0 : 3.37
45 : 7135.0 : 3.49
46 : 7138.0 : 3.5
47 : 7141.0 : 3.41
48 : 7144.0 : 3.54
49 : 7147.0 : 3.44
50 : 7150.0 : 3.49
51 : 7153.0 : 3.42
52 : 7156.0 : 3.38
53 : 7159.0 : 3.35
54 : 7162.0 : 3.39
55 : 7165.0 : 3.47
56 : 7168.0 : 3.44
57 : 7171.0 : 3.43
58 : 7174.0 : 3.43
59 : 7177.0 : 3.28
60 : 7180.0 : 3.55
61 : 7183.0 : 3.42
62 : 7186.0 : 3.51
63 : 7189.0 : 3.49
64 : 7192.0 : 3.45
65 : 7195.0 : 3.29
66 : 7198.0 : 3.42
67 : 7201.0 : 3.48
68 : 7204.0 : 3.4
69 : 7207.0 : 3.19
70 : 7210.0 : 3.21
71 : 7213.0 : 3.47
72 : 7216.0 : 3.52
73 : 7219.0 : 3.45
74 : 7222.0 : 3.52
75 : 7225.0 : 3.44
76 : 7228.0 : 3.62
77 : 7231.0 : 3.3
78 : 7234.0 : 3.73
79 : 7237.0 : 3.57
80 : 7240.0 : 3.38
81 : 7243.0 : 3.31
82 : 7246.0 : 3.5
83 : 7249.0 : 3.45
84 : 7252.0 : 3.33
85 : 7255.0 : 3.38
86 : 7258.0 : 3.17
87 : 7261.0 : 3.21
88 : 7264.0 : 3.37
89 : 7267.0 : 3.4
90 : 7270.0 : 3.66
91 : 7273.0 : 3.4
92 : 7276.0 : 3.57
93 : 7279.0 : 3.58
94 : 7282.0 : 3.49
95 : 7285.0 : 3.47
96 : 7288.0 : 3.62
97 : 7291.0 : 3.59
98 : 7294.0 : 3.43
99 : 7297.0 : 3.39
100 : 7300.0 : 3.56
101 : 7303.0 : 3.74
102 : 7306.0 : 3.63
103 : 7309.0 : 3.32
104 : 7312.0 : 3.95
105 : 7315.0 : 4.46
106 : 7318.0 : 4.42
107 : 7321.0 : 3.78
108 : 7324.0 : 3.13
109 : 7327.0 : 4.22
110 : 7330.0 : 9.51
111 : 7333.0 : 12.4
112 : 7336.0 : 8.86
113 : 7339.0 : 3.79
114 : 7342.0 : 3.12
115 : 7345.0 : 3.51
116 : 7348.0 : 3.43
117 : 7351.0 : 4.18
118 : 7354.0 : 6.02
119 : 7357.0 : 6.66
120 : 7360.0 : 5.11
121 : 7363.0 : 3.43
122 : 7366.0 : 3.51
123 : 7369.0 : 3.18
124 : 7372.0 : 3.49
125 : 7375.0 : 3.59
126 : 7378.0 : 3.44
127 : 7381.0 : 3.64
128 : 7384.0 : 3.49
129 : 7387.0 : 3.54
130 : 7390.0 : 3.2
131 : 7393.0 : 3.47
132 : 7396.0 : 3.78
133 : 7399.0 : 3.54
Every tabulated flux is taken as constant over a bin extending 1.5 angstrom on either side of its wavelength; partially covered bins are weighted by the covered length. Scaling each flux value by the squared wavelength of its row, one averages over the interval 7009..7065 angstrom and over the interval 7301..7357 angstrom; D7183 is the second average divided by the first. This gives 1.62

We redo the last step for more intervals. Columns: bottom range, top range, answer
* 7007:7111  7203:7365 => 1.29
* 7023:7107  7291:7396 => 1.42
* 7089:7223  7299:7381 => 1.43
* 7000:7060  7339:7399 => 1.27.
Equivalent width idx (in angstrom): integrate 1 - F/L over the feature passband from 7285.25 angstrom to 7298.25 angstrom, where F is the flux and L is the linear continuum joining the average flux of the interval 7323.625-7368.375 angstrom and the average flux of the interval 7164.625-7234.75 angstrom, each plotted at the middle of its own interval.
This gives 3.2 angstrom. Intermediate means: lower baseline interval 3.43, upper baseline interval 5.41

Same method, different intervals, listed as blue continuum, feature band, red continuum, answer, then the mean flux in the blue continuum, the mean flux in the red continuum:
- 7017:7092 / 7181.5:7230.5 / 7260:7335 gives 6.0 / 3.33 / 4.25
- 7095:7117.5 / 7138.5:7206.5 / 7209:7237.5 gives -0.1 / 3.35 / 3.48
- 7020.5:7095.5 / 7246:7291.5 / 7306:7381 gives 9.6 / 3.33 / 4.73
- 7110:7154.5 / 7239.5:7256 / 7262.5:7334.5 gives 2.5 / 3.45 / 4.25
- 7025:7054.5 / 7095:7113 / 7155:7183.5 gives 0.3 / 3.36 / 3.41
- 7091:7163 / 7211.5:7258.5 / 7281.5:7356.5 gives 7.2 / 3.4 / 4.6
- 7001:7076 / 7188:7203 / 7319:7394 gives 2.1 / 3.35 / 4.63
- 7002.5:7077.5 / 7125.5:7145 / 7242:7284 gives -0.6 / 3.35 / 3.42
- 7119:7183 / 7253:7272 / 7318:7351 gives 5.3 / 3.44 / 5.46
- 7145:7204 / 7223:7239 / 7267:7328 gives 0.0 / 3.43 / 3.66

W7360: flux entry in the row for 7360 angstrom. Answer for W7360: 5.11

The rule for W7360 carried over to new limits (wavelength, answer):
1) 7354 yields 6.02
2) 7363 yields 3.43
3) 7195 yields 3.29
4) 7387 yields 3.54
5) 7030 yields 3.29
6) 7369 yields 3.18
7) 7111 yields 3.43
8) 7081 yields 3.25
